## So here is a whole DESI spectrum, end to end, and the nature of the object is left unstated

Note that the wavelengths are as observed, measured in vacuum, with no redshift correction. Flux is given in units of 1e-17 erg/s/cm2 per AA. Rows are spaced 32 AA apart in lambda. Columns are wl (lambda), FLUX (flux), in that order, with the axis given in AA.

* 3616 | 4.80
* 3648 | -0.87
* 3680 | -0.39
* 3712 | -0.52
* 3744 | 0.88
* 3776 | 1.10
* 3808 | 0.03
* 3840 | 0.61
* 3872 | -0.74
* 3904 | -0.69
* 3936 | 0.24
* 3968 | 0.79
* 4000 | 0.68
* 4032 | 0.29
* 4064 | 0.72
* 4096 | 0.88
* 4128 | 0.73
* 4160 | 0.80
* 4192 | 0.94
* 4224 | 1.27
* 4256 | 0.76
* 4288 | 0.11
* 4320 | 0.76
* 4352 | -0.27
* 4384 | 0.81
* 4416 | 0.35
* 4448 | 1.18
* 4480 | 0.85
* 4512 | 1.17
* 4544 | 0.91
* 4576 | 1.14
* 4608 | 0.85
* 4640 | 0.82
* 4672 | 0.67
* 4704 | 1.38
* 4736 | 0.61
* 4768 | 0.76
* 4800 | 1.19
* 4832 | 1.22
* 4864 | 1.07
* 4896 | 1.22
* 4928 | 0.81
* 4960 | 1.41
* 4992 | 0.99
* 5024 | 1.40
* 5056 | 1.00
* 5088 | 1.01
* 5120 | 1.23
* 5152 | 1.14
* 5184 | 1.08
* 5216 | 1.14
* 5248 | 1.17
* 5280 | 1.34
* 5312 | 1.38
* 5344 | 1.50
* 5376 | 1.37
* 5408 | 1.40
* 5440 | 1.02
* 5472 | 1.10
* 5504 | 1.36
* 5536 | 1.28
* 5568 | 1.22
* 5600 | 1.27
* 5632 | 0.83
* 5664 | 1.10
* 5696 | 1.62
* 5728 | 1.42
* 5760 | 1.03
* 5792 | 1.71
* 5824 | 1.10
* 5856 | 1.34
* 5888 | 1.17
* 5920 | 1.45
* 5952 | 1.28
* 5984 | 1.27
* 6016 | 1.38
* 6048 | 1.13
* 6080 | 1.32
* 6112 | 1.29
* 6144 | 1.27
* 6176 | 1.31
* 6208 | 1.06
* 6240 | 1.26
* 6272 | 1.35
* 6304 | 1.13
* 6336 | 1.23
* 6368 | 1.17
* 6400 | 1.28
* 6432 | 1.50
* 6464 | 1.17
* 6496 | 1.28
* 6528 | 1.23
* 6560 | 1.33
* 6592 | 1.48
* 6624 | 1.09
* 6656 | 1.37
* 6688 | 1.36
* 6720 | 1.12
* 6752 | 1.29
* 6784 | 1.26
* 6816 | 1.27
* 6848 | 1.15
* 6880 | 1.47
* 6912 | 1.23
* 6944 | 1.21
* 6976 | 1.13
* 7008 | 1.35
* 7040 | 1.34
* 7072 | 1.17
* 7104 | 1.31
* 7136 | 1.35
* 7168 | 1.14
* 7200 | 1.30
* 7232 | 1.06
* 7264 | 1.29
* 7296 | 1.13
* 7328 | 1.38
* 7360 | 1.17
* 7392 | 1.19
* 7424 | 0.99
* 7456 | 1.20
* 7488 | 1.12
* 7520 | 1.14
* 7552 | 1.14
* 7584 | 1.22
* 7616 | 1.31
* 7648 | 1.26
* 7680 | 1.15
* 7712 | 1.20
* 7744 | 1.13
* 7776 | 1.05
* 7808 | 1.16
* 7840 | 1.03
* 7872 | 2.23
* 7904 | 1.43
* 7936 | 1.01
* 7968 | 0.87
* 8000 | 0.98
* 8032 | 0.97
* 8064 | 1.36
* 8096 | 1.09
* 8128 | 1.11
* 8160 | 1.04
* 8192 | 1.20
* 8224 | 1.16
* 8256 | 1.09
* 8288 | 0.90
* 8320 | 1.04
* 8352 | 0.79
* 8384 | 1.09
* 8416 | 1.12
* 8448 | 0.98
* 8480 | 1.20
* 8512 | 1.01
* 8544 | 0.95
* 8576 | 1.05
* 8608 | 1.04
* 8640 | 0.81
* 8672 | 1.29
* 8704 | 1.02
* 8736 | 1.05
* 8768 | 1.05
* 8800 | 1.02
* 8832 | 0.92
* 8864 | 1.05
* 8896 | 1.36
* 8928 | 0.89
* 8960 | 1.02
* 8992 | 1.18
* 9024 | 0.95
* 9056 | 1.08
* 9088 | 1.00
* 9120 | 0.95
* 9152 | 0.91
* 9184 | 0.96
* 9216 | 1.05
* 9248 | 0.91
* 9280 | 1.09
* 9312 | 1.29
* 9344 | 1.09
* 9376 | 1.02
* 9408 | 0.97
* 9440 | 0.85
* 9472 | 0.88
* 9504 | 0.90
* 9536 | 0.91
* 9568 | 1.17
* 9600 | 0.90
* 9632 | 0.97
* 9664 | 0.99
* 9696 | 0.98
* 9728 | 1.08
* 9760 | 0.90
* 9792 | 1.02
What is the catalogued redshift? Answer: 0.20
